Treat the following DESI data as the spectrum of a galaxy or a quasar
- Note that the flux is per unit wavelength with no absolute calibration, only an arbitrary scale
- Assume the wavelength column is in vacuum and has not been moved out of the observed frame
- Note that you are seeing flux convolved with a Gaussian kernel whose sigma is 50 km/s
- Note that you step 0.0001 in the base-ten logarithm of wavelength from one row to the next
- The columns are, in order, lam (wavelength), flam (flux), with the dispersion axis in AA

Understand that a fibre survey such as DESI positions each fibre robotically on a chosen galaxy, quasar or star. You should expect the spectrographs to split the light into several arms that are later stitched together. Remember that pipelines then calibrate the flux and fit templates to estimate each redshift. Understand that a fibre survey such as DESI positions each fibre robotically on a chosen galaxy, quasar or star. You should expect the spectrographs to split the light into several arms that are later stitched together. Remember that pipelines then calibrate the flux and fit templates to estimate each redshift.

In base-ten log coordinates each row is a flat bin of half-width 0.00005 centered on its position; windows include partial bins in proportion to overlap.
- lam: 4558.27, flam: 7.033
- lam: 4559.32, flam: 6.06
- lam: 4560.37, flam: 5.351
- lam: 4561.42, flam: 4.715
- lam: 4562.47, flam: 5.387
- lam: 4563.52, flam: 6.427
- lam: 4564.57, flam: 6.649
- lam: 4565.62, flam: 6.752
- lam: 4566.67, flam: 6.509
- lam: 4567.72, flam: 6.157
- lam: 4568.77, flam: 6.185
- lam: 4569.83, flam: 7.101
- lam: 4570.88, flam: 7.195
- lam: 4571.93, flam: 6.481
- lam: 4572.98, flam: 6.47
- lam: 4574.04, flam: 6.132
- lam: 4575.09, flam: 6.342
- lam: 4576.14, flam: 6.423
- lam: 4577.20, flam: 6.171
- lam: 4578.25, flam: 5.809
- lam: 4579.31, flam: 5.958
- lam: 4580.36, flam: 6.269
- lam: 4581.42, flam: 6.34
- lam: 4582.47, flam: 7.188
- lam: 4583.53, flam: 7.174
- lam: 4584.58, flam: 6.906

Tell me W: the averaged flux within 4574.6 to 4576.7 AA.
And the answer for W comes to 6.37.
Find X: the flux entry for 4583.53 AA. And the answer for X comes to 7.174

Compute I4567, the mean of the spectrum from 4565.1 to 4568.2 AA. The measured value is 6.48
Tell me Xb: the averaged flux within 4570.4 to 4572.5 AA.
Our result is 6.84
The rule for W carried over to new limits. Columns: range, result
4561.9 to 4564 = 5.87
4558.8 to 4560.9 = 5.7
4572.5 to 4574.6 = 6.29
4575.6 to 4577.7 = 6.29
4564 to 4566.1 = 6.7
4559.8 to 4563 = 5.17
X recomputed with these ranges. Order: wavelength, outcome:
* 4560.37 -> 5.351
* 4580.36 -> 6.269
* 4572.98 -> 6.47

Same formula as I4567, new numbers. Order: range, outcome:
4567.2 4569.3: 6.16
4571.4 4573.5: 6.49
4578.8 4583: 6.44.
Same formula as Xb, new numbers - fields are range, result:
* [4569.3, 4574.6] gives 6.67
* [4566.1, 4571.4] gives 6.63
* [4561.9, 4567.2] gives 6.34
